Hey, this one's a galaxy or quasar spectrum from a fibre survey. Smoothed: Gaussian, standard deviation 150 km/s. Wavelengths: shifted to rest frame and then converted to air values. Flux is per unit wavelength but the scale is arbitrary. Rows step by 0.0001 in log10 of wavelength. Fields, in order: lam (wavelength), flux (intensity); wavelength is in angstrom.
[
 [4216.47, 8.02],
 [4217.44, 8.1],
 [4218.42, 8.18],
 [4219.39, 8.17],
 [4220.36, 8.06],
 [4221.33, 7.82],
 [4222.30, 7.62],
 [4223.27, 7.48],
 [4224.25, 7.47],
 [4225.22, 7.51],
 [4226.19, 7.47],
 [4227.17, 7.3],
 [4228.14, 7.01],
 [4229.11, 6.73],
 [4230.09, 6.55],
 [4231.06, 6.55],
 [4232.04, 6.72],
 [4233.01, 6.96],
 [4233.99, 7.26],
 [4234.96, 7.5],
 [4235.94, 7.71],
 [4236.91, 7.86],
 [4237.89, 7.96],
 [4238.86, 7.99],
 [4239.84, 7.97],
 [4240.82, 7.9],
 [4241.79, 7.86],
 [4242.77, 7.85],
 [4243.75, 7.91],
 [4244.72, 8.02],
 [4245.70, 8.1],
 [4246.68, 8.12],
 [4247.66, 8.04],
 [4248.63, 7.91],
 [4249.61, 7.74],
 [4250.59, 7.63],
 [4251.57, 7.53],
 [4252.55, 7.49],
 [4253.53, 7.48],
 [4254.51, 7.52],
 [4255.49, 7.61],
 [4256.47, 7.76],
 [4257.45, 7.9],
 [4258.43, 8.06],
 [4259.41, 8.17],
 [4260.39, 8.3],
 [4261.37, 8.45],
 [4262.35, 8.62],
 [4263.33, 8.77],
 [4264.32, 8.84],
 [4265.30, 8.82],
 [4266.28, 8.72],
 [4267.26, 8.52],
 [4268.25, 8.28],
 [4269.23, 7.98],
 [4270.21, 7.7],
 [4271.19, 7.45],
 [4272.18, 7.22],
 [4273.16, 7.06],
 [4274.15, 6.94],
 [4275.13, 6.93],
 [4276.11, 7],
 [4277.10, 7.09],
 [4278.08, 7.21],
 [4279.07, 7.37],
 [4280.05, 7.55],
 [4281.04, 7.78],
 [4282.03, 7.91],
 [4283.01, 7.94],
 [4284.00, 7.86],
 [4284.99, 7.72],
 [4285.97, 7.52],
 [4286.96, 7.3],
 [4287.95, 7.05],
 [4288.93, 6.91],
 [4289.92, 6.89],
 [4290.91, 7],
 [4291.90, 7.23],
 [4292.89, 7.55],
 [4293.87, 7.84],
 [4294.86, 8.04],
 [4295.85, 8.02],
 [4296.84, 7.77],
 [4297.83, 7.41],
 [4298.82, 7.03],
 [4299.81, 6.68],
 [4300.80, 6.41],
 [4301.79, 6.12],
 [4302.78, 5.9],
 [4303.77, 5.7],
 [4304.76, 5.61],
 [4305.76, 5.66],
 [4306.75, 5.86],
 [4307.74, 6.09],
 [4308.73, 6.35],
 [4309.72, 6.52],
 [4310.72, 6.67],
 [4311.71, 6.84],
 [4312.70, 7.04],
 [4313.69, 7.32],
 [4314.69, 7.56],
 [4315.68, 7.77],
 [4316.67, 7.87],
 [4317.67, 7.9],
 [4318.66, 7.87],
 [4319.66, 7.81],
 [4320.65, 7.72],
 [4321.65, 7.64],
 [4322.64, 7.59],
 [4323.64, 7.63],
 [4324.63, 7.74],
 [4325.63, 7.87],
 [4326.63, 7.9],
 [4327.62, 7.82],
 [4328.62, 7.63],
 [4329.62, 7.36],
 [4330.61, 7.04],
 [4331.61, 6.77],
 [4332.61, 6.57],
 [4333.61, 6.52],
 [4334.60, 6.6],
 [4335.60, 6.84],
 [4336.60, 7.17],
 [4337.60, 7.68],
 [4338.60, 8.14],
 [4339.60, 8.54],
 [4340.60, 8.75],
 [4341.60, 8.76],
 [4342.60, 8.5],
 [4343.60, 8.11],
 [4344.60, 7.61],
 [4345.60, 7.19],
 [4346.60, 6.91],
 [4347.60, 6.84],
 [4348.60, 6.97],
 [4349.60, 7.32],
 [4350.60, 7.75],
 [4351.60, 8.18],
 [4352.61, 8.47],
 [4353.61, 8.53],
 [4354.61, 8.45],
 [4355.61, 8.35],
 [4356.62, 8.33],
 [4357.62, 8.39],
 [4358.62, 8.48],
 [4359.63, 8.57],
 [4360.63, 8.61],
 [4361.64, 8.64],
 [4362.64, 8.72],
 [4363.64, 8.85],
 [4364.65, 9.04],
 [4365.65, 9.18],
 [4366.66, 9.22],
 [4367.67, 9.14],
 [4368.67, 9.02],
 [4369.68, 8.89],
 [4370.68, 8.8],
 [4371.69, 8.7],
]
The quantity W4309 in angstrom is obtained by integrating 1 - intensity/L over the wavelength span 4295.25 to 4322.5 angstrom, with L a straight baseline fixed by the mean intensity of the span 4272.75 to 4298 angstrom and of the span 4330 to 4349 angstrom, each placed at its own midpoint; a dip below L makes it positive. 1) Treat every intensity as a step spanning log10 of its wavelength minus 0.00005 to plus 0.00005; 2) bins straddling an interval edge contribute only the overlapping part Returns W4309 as 1.79 angstrom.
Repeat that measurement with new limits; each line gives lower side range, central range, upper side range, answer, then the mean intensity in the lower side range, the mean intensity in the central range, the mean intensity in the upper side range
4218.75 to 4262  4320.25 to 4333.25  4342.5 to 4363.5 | 0.8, 7.67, 7.47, 8.05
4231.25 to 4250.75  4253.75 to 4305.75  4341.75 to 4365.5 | 2.5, 7.73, 7.5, 8.15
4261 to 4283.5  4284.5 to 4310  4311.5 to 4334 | 2.7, 7.83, 6.86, 7.48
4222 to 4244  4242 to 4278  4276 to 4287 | -1.8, 7.43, 7.87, 7.54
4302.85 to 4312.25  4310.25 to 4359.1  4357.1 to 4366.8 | -1.7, 6.14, 7.66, 8.76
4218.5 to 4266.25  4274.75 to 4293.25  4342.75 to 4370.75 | 1.4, 7.77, 7.36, 8.3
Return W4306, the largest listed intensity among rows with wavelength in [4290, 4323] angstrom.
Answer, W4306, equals 8.04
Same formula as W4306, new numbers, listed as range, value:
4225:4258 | 8.12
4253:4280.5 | 8.84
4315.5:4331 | 7.9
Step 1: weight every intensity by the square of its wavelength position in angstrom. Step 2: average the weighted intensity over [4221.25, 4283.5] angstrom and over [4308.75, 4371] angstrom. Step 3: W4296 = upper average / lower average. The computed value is 1.1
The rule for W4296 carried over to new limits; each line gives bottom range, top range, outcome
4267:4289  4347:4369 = 1.16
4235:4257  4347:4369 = 1.13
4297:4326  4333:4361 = 1.15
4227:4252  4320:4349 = 1.04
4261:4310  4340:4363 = 1.14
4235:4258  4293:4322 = 0.92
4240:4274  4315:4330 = 1.00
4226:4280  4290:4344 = 0.97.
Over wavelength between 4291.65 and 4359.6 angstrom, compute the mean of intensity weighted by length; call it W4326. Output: 7.41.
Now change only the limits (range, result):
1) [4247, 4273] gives 8.01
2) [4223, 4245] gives 7.45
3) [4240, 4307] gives 7.54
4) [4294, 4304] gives 6.97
